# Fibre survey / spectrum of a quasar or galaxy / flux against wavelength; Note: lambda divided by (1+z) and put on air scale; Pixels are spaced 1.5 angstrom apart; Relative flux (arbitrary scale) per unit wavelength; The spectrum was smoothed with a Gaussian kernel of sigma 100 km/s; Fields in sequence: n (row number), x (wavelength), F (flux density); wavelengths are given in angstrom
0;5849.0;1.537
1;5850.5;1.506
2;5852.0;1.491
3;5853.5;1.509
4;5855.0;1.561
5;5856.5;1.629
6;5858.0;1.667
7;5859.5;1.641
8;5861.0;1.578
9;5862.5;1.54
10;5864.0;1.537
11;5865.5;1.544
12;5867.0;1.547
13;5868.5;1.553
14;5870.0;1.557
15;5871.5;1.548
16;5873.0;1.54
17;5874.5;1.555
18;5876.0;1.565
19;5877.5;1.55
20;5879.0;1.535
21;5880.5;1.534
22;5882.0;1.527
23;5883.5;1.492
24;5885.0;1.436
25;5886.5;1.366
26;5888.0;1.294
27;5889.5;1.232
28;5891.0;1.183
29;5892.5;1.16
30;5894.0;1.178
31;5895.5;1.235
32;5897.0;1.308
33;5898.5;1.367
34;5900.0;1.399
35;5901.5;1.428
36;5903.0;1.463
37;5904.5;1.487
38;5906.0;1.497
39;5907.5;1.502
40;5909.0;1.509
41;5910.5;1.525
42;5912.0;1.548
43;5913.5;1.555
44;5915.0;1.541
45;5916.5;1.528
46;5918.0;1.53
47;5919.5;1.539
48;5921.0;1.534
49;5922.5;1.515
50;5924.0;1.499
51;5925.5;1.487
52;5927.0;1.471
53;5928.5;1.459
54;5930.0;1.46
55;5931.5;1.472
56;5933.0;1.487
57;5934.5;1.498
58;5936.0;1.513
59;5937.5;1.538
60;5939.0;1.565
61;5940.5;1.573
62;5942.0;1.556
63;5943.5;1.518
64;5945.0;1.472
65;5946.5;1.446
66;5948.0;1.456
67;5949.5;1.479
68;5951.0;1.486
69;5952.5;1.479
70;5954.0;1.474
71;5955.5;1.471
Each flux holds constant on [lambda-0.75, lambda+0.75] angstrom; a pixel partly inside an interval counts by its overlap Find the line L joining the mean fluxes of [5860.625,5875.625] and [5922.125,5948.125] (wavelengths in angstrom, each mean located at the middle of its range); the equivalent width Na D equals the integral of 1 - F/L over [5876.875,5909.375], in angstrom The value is 2.94 angstrom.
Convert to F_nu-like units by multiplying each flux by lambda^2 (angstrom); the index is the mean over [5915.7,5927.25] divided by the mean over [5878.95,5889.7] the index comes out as 1.1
